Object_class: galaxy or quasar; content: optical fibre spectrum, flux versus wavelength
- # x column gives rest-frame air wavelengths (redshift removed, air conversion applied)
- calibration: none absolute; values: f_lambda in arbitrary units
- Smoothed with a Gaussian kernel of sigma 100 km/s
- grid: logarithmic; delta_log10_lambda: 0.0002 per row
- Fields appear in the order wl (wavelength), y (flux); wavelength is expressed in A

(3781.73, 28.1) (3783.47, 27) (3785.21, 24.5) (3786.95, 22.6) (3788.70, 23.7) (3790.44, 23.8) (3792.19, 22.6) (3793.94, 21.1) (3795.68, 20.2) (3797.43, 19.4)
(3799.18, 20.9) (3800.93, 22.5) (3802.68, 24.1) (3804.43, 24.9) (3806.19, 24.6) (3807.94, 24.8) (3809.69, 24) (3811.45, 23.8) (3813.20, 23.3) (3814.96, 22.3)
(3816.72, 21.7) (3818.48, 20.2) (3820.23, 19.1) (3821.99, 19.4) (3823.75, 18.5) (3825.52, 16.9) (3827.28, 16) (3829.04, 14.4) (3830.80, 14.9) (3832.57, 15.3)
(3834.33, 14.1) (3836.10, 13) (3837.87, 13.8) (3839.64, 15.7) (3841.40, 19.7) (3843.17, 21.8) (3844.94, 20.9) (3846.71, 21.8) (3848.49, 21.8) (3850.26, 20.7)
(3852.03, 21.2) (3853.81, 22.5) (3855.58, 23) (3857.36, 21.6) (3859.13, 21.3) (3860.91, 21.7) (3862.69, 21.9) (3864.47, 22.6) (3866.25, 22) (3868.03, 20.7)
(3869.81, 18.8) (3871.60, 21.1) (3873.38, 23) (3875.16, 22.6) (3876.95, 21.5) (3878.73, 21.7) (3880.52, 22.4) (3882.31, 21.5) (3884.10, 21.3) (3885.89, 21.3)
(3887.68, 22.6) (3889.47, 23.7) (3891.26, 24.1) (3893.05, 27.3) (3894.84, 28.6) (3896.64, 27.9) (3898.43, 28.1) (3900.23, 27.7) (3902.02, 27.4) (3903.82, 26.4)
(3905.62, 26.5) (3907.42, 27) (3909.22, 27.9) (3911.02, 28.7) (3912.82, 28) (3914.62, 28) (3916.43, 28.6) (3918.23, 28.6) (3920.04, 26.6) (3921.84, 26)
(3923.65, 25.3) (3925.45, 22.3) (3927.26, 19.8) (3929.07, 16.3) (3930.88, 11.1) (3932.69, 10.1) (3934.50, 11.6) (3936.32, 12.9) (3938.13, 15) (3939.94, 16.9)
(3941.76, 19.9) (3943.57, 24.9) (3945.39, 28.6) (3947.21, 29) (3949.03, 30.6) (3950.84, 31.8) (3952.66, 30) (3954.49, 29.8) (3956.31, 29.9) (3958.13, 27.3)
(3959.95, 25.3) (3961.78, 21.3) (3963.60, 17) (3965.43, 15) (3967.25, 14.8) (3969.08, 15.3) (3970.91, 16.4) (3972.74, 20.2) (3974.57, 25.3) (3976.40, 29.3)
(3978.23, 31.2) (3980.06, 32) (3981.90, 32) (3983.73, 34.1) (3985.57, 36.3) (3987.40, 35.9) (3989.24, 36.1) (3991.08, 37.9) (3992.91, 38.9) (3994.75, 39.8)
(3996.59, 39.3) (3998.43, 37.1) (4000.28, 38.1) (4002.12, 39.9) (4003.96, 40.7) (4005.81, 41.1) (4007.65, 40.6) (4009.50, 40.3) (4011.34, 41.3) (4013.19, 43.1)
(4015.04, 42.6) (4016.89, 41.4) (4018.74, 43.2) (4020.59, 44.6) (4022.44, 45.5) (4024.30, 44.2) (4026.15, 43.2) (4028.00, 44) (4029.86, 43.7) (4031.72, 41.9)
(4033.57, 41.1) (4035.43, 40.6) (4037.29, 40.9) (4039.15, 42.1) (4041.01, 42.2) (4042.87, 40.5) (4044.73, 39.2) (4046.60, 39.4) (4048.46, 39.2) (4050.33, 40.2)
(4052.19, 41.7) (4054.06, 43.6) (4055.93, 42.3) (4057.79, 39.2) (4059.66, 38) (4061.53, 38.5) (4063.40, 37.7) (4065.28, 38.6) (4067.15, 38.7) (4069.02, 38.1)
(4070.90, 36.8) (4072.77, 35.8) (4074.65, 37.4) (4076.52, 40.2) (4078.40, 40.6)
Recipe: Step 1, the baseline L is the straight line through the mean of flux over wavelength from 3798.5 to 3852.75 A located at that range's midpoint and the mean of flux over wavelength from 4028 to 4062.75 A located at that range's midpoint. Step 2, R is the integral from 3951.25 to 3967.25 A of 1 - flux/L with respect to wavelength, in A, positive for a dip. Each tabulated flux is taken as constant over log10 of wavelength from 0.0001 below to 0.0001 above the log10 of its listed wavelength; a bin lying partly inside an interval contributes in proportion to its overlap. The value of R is 4.1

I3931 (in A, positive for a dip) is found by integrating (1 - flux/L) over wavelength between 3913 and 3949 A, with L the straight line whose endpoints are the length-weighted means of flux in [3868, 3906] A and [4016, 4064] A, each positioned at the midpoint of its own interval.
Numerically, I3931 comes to 9.2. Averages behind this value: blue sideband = 24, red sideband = 41.5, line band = 21.5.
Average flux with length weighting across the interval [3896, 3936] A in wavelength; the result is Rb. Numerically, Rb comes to 23.9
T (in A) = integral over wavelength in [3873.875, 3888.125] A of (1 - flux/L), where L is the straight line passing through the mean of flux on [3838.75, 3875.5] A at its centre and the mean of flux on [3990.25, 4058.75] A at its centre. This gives 1.3 A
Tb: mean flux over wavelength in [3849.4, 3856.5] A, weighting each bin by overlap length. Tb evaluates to 21.9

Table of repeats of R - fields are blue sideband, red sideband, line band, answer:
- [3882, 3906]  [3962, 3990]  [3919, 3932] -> 2.4 A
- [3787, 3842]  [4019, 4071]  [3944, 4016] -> 7.5 A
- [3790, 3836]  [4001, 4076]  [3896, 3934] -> 6.3 A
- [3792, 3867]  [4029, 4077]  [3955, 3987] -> 7.5 A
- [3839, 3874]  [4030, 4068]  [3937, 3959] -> 3.2 A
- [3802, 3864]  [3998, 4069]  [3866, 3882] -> 1.9 A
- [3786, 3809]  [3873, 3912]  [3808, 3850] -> 8.1 A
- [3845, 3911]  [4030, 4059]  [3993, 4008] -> -1.3 A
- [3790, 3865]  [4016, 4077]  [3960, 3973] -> 6.1 A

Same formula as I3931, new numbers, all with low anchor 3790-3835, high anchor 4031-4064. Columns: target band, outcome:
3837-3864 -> 3.51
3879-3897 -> 2.05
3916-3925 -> 0.90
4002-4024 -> -2.70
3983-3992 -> -0.18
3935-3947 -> 4.39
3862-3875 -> 1.93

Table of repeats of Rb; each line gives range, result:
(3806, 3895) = 20.7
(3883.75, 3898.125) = 24.9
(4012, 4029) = 43.5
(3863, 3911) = 24.1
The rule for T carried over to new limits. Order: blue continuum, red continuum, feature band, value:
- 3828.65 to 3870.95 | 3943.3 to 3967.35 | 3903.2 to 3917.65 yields -2.9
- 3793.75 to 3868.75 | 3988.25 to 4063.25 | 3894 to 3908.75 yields 0.1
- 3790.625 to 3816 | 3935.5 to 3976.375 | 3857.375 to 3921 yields -4.9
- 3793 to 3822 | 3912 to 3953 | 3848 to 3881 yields 1.0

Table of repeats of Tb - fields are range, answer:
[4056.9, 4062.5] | 38.6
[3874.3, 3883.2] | 21.9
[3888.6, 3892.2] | 24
